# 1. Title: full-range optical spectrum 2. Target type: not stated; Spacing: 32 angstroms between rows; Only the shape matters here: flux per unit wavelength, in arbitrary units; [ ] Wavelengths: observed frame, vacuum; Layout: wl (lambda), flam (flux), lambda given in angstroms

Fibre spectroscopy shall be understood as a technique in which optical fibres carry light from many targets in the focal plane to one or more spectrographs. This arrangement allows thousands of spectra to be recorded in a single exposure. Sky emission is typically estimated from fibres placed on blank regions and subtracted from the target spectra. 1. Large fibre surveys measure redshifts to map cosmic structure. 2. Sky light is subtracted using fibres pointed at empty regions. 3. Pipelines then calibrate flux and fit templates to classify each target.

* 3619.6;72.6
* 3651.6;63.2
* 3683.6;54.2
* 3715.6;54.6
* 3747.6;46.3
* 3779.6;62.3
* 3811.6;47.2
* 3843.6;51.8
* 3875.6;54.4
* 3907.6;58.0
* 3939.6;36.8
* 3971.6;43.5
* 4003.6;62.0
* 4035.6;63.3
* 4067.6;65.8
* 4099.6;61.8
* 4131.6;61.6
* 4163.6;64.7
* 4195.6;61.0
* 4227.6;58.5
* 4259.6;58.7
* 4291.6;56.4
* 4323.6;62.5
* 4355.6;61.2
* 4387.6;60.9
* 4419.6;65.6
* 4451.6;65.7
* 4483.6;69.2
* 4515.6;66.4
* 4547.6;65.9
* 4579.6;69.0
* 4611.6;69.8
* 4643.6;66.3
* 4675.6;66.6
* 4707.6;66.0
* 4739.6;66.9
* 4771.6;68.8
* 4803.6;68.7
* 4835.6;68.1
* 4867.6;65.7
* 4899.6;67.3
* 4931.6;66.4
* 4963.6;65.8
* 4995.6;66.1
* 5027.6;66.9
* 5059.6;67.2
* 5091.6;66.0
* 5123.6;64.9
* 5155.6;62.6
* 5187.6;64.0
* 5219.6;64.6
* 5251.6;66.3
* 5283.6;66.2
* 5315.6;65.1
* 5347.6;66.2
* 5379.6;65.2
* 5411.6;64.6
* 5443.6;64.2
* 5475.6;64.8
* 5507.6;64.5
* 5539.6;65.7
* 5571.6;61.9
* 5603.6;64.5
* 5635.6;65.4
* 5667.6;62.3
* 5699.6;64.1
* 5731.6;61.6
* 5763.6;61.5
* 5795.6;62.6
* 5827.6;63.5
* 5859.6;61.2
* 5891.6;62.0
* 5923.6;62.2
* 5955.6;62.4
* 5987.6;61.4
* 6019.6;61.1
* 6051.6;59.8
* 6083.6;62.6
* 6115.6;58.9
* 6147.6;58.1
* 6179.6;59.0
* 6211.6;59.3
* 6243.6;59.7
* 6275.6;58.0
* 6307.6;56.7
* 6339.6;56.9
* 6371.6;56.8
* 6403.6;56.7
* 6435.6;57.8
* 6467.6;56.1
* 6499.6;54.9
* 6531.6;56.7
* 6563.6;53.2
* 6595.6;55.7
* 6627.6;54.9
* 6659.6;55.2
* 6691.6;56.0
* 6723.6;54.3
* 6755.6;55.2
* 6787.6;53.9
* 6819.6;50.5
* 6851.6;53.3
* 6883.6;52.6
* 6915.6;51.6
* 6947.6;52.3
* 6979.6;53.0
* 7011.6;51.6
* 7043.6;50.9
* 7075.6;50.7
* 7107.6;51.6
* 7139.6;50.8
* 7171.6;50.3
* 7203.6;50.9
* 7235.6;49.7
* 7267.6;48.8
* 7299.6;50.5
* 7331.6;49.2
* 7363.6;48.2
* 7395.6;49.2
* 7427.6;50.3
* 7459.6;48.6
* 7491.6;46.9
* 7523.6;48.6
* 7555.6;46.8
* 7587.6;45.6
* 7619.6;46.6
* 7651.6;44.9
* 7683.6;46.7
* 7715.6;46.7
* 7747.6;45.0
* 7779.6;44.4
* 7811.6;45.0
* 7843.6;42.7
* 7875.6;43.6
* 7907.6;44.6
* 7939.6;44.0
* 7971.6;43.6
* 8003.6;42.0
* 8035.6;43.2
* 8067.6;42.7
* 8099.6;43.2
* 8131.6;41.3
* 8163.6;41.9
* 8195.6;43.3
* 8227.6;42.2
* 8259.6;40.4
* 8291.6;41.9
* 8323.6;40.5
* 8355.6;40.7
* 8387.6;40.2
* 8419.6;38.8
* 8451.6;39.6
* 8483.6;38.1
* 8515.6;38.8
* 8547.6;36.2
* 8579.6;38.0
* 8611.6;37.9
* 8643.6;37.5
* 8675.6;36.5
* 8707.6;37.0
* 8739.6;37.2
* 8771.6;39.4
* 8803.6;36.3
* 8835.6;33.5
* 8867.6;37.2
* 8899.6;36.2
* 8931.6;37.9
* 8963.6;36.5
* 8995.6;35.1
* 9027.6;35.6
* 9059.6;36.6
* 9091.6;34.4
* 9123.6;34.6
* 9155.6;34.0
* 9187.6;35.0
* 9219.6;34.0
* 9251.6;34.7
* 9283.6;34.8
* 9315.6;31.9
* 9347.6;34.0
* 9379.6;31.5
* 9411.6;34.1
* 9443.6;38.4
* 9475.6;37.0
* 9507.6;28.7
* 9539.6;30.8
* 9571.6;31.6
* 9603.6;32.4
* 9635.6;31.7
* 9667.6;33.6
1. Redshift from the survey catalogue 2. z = 0.000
